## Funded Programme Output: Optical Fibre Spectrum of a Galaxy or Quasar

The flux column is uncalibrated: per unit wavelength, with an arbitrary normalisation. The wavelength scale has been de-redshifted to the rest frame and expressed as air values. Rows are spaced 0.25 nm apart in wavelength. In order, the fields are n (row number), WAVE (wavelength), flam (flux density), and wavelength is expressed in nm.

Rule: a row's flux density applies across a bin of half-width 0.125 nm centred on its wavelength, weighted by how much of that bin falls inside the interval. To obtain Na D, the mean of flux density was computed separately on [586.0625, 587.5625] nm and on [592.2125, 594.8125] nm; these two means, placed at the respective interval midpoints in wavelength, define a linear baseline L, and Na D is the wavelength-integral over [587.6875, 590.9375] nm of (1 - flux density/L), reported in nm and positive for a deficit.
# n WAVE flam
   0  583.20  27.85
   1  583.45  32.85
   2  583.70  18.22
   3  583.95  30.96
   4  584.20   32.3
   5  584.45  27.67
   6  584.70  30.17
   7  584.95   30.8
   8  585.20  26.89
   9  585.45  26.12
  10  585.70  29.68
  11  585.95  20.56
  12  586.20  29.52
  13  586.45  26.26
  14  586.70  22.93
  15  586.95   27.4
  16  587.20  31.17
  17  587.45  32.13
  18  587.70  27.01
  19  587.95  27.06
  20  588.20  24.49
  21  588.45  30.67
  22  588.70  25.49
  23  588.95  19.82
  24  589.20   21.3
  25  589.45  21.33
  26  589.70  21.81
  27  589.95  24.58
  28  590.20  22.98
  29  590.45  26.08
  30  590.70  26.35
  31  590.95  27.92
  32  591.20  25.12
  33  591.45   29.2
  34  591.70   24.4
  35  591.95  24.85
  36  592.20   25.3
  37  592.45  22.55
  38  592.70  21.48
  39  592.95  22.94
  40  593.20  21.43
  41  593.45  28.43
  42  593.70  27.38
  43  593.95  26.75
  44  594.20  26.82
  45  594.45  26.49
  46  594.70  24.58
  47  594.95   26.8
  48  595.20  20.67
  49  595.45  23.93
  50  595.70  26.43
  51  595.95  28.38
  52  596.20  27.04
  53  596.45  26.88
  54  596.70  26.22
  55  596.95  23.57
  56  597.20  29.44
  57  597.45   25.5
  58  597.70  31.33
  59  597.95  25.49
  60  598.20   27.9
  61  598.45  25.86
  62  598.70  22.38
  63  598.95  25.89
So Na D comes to 0.285 nm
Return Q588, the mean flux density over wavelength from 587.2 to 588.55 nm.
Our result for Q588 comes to 28.5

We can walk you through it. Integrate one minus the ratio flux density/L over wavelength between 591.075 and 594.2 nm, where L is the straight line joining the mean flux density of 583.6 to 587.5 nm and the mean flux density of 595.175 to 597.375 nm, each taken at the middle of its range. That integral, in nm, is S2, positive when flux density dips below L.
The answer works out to 0.181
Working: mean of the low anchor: 27.6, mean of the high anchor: 26.1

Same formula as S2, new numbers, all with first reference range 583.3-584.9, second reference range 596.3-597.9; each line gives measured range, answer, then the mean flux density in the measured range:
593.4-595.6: 0.14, 25.7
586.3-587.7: 0.02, 27.9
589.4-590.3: 0.17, 22.8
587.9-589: 0.09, 25.8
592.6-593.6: 0.14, 23.7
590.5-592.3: 0.11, 26.2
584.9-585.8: 0.02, 28.1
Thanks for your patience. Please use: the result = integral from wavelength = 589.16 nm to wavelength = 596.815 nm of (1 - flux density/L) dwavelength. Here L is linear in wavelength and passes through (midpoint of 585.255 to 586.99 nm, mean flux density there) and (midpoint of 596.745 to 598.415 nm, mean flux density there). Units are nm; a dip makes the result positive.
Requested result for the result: 0.45 nm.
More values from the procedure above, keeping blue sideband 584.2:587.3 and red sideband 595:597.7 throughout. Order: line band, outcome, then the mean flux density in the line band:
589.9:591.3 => 0.070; 25.6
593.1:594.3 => 0.010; 26.2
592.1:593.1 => 0.137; 23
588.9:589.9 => 0.209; 21.4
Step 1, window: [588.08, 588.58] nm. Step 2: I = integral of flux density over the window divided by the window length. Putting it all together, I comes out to 27.6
